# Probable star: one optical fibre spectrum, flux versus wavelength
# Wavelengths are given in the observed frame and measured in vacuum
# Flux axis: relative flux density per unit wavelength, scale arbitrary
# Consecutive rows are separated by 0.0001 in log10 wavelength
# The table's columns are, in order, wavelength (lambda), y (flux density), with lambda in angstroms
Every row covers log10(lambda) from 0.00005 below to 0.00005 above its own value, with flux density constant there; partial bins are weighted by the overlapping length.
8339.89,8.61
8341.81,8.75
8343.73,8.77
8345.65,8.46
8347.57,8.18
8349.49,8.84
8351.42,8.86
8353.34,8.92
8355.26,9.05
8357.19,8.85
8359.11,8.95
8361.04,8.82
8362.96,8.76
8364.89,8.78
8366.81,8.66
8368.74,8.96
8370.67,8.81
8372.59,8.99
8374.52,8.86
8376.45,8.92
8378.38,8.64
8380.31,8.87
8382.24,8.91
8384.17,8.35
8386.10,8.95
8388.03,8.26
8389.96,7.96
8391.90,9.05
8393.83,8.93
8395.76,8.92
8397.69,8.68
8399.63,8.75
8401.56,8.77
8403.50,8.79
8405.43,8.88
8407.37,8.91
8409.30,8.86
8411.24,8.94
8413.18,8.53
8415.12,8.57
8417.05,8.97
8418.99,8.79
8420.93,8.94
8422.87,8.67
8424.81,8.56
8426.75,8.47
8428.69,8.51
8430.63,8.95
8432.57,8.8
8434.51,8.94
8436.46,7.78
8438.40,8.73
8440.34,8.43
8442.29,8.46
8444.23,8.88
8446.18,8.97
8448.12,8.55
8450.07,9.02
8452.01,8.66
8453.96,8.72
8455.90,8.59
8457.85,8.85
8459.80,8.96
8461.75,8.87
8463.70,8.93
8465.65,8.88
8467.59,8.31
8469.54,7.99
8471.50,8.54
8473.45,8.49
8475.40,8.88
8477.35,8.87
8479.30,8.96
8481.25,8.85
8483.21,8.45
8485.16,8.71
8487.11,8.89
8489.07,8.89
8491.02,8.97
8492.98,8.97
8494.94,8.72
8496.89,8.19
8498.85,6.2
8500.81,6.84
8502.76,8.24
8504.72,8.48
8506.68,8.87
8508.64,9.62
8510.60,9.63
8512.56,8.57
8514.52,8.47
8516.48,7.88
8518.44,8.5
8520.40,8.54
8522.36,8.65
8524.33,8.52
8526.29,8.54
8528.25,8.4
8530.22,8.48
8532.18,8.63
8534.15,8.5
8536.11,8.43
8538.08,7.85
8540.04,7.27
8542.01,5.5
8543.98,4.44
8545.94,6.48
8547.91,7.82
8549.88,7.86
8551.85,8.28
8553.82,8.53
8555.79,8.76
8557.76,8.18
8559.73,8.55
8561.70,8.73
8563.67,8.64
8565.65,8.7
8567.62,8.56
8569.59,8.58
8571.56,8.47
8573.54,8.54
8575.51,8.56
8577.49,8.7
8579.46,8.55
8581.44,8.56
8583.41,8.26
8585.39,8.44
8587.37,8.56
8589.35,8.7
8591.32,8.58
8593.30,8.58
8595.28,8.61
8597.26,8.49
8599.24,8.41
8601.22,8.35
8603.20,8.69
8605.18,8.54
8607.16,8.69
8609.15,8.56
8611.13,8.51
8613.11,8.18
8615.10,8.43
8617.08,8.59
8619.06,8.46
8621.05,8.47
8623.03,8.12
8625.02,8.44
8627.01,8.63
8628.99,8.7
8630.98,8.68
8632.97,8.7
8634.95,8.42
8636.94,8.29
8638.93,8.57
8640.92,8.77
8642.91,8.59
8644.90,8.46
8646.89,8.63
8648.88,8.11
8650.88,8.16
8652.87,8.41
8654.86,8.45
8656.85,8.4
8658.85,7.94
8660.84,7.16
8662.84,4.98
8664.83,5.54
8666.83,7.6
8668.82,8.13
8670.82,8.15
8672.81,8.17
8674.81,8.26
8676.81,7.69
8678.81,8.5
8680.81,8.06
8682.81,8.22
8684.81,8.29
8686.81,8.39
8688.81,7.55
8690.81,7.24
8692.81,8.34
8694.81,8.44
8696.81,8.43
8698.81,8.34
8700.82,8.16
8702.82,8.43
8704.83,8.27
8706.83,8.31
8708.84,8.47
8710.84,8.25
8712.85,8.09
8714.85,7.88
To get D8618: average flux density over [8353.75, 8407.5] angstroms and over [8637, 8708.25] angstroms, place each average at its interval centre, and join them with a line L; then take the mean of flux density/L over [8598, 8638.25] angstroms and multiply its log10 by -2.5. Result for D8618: -0.04 mag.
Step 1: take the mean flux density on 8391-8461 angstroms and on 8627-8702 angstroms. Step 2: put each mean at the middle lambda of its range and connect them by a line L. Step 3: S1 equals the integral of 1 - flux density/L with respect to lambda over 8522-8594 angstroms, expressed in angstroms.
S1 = 1.6 angstroms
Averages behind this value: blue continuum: 8.74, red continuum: 8.09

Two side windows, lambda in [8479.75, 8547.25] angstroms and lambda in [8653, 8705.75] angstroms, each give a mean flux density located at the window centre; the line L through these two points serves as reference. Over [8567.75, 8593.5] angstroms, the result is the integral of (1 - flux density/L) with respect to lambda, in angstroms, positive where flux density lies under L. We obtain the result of -1.5 angstroms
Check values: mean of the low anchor 8.18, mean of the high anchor 7.9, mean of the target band 8.55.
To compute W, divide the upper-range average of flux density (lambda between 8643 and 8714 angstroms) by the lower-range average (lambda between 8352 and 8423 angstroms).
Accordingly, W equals 0.9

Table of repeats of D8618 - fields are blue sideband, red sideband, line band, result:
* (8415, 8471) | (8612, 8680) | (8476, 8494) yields -0.03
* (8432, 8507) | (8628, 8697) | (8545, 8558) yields 0.05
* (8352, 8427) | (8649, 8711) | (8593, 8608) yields -0.05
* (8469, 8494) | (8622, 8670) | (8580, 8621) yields -0.03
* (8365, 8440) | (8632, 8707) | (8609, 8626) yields -0.03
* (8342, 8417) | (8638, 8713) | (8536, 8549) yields 0.24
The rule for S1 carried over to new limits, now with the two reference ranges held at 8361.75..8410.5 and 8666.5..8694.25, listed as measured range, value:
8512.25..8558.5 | 2.5 angstroms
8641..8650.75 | -0.4 angstroms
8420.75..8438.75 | 0.1 angstroms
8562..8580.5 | -0.6 angstroms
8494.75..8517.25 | 0.5 angstroms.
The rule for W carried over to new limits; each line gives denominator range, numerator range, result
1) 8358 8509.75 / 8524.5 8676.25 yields 0.95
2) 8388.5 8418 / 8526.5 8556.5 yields 0.88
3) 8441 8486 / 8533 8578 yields 0.92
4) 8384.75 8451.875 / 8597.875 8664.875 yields 0.95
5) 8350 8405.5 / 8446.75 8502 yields 0.97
